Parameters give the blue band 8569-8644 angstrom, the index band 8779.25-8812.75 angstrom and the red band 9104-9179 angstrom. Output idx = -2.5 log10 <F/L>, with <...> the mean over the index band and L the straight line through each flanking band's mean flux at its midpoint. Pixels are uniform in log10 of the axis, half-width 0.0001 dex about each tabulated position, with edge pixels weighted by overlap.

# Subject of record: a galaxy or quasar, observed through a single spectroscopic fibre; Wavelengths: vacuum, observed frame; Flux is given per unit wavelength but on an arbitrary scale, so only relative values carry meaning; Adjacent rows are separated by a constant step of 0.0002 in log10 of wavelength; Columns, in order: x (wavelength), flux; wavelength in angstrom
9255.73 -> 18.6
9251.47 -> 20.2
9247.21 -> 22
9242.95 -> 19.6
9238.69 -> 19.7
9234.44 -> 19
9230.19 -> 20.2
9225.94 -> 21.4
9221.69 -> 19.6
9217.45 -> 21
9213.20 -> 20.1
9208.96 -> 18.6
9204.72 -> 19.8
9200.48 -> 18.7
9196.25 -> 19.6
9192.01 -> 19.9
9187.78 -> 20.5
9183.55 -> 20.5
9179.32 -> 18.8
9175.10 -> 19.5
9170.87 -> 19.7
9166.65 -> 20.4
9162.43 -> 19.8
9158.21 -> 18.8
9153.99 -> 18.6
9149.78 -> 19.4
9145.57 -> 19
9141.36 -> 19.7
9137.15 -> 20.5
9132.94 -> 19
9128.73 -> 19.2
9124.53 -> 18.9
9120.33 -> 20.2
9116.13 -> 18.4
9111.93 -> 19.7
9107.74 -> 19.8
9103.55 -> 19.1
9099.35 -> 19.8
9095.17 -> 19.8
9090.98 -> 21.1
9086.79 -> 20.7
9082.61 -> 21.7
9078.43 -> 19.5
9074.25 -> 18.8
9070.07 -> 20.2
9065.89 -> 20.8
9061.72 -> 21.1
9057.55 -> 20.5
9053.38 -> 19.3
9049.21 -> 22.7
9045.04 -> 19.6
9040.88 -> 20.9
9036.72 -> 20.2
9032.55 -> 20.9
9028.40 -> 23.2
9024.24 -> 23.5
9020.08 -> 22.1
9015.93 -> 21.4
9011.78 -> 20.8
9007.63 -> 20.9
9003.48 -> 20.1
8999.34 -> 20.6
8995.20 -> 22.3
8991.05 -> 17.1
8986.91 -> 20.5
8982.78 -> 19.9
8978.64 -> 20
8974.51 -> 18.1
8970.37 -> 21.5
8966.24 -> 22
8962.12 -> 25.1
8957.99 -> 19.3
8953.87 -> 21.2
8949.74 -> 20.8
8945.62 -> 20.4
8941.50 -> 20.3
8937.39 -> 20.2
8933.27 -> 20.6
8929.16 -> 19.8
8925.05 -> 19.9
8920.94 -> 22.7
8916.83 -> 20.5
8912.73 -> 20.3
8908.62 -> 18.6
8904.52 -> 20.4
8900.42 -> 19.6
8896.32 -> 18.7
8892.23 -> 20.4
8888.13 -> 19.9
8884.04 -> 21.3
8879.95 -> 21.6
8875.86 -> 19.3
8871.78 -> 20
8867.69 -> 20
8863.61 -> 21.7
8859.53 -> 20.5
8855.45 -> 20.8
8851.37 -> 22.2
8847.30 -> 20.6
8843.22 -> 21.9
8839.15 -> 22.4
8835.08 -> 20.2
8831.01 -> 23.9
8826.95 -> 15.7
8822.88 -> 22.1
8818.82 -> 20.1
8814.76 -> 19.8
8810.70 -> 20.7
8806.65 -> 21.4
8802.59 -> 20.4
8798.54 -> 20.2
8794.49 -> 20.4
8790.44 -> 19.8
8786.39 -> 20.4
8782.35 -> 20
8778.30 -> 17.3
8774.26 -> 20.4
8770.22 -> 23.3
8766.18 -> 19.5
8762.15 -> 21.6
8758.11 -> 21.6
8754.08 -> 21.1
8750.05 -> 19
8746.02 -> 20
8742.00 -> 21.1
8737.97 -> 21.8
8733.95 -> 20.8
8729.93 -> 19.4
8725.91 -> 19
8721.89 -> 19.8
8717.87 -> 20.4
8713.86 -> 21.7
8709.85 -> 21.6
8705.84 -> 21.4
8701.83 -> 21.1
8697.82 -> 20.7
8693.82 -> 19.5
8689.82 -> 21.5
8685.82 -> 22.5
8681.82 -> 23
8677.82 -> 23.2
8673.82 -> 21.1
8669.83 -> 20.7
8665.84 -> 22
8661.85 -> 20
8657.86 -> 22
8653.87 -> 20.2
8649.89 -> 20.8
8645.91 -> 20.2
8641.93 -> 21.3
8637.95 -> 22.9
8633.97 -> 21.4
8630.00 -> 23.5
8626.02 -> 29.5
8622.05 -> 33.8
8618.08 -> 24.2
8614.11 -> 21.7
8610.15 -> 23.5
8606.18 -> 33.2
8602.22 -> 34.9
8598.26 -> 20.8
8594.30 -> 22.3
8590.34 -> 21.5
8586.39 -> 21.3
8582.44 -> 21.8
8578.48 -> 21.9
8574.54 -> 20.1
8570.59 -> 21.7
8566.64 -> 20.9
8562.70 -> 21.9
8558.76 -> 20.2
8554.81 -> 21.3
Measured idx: 0.11 mag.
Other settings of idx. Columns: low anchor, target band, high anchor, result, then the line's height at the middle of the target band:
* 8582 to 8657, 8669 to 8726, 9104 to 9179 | 0.11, 23.5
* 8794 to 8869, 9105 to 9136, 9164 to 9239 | 0.04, 20.1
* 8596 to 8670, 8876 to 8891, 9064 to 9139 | 0.06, 21.8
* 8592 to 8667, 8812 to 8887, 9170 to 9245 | 0.09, 22.5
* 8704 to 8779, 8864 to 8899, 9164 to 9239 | 0.01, 20.4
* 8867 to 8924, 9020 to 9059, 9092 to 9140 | -0.08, 19.8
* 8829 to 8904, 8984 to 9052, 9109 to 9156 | -0.06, 20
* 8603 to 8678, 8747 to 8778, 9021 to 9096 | 0.11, 22.8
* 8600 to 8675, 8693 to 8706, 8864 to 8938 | 0.12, 23.2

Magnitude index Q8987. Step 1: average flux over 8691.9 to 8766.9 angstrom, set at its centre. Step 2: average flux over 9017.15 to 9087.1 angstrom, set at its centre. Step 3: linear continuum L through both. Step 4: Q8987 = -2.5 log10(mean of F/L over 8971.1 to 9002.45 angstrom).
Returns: 0.05 mag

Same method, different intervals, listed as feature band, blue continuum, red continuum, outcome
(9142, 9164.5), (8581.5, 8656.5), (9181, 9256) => 0.07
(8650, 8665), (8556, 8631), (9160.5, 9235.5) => 0.14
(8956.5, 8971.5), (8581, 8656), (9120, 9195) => -0.05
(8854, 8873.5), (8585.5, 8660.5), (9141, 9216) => 0.08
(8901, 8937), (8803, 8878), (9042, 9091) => 0.02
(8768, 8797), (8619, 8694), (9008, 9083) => 0.10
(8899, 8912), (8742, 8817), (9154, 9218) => 0.03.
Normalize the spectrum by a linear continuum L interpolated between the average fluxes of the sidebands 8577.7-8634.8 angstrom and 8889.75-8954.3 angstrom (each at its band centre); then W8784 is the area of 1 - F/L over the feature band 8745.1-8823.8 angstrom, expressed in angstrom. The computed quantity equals 6.8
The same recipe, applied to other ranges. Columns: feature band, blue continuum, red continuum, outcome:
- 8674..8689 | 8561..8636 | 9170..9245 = 0.66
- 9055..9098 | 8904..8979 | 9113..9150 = -1.44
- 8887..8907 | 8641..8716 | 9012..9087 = 1.25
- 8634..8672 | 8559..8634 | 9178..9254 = 4.26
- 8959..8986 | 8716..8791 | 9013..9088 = -0.28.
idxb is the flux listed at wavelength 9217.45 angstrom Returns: 21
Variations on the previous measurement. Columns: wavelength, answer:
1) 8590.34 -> 21.5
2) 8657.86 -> 22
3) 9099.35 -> 19.8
